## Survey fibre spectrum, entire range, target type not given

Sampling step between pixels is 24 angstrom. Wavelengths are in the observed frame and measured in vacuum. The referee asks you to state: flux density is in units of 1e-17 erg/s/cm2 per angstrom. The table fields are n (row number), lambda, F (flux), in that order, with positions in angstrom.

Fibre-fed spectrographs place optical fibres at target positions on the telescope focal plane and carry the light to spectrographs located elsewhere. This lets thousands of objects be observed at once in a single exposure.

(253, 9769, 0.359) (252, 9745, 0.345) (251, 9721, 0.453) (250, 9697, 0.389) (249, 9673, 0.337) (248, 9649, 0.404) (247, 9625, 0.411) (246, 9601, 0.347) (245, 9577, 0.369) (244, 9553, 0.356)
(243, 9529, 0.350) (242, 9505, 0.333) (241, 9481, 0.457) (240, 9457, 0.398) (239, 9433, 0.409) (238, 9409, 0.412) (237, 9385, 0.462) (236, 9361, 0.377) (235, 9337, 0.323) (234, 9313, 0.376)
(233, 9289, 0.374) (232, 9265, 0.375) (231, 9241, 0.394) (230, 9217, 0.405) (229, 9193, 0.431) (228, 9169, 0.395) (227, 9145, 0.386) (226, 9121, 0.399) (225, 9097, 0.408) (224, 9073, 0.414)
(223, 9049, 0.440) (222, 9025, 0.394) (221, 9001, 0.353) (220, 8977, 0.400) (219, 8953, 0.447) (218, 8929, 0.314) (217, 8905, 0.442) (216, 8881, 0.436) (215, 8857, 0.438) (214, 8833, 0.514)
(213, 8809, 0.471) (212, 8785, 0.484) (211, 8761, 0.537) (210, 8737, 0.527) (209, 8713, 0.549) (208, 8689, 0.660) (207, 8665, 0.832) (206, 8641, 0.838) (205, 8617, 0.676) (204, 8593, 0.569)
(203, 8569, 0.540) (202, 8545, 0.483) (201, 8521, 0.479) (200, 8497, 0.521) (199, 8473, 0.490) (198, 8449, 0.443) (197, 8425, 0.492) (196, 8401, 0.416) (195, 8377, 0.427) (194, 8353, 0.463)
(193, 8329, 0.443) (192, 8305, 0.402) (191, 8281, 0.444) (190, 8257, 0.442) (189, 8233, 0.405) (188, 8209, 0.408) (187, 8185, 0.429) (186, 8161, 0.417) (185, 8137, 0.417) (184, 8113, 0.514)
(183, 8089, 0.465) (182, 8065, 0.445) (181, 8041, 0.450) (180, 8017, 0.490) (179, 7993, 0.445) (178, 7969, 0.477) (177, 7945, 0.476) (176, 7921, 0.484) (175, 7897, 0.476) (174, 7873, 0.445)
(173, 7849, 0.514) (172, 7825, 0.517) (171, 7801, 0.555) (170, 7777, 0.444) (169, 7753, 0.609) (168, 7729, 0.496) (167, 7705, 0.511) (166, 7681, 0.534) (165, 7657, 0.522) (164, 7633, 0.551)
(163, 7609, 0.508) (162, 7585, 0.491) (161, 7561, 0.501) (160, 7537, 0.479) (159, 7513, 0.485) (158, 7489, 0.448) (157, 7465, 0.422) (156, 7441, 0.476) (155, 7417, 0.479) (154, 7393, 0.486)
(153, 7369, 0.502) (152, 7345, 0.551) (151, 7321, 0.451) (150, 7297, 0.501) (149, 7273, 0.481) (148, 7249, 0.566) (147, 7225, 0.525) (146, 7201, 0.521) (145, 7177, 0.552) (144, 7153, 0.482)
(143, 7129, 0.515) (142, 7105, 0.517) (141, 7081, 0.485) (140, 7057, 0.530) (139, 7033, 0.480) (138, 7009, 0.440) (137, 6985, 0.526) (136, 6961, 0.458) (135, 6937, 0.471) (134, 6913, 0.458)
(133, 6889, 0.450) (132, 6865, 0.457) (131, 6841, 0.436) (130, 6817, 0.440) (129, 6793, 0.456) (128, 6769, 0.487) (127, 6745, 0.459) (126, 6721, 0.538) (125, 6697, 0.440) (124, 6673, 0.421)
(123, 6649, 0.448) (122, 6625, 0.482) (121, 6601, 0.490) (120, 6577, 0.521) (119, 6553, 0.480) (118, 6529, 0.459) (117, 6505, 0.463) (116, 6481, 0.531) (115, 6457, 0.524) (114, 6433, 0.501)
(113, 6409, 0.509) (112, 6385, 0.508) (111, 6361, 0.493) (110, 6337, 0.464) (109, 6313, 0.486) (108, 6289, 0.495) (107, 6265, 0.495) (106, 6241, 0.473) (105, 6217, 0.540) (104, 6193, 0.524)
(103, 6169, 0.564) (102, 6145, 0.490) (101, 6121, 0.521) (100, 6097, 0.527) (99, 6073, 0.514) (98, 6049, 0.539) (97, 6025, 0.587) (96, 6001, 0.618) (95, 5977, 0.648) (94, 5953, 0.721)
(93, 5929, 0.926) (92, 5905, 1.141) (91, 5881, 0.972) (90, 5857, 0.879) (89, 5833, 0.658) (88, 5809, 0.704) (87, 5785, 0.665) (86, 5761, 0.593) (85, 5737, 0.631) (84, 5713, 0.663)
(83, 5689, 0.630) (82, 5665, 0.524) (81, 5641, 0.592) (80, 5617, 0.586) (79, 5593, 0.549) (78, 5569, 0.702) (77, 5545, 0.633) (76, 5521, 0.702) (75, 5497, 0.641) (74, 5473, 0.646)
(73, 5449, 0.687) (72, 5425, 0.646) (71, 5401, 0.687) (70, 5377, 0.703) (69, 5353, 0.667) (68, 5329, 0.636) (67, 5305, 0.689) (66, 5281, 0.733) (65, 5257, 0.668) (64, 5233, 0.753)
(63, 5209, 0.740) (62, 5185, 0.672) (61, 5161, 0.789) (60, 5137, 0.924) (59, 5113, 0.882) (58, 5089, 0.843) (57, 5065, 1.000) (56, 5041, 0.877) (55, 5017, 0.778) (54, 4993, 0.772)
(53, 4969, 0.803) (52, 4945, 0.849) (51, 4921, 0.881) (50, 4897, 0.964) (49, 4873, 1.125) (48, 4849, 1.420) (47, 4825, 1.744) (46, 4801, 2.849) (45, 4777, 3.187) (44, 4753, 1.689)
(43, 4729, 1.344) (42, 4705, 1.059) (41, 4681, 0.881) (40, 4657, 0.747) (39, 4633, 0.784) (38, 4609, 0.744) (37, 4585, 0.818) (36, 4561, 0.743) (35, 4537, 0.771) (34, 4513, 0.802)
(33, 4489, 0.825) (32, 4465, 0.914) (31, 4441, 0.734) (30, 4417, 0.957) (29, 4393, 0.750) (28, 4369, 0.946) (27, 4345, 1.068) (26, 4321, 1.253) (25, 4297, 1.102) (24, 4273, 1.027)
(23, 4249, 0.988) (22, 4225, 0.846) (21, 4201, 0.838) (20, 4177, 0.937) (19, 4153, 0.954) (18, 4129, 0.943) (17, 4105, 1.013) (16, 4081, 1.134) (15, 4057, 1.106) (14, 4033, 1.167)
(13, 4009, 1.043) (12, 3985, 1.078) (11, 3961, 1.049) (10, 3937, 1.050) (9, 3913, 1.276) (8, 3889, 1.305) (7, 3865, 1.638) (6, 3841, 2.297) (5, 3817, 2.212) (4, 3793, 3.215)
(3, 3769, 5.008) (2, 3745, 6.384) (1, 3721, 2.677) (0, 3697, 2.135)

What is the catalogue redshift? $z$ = 2.093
